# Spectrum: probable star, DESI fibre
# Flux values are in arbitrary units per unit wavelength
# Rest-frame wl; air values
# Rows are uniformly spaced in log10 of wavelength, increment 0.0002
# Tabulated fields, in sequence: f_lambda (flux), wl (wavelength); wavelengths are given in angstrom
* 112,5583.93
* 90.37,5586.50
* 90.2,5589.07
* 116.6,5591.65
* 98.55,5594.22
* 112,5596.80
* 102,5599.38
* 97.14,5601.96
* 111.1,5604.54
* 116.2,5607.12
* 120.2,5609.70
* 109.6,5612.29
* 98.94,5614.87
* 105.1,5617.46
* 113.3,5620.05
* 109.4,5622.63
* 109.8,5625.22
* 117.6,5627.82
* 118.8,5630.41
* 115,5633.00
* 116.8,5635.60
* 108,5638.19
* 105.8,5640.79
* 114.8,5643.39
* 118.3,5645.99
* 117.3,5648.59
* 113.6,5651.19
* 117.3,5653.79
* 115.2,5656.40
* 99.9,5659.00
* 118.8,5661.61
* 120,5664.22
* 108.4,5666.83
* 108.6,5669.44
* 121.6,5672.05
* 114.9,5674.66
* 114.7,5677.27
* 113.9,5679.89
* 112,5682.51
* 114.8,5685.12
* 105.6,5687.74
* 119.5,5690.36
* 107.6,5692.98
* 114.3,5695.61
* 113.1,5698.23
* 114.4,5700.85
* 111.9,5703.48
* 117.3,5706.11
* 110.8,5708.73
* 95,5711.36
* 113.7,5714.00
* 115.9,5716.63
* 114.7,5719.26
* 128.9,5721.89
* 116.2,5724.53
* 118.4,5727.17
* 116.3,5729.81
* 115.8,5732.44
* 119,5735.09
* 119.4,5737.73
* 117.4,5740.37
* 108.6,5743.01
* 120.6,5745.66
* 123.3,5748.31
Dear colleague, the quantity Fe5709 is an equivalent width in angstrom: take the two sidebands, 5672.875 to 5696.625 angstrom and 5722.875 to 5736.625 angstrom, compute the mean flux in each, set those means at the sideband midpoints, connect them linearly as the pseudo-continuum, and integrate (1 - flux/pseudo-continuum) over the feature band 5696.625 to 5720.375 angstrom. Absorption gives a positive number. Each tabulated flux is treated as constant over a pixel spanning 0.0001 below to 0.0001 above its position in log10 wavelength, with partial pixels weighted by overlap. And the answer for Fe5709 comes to 0.7 angstrom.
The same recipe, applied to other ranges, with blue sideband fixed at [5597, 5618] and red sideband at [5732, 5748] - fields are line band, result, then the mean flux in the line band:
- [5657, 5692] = -0.22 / 113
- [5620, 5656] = -1.32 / 114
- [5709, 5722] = 0.39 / 112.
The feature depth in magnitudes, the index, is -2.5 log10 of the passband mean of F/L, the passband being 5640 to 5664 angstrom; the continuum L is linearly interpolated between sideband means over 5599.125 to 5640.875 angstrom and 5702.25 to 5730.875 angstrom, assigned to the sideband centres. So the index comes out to -0.02 mag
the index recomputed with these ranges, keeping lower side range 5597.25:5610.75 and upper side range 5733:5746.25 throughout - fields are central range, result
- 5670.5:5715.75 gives 0.01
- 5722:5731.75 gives -0.02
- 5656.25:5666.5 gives 0.00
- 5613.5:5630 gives 0.01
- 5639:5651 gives -0.02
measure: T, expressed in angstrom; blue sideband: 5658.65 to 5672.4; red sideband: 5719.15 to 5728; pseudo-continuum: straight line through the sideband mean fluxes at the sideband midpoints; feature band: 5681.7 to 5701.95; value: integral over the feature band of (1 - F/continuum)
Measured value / 0.6 angstrom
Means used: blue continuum 113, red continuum 120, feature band 113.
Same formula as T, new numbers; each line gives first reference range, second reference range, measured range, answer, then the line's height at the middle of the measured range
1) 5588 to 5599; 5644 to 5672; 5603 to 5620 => -0.5 angstrom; 107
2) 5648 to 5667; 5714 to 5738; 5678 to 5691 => 0.3 angstrom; 116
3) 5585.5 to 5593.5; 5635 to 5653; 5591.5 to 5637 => -1.9 angstrom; 106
